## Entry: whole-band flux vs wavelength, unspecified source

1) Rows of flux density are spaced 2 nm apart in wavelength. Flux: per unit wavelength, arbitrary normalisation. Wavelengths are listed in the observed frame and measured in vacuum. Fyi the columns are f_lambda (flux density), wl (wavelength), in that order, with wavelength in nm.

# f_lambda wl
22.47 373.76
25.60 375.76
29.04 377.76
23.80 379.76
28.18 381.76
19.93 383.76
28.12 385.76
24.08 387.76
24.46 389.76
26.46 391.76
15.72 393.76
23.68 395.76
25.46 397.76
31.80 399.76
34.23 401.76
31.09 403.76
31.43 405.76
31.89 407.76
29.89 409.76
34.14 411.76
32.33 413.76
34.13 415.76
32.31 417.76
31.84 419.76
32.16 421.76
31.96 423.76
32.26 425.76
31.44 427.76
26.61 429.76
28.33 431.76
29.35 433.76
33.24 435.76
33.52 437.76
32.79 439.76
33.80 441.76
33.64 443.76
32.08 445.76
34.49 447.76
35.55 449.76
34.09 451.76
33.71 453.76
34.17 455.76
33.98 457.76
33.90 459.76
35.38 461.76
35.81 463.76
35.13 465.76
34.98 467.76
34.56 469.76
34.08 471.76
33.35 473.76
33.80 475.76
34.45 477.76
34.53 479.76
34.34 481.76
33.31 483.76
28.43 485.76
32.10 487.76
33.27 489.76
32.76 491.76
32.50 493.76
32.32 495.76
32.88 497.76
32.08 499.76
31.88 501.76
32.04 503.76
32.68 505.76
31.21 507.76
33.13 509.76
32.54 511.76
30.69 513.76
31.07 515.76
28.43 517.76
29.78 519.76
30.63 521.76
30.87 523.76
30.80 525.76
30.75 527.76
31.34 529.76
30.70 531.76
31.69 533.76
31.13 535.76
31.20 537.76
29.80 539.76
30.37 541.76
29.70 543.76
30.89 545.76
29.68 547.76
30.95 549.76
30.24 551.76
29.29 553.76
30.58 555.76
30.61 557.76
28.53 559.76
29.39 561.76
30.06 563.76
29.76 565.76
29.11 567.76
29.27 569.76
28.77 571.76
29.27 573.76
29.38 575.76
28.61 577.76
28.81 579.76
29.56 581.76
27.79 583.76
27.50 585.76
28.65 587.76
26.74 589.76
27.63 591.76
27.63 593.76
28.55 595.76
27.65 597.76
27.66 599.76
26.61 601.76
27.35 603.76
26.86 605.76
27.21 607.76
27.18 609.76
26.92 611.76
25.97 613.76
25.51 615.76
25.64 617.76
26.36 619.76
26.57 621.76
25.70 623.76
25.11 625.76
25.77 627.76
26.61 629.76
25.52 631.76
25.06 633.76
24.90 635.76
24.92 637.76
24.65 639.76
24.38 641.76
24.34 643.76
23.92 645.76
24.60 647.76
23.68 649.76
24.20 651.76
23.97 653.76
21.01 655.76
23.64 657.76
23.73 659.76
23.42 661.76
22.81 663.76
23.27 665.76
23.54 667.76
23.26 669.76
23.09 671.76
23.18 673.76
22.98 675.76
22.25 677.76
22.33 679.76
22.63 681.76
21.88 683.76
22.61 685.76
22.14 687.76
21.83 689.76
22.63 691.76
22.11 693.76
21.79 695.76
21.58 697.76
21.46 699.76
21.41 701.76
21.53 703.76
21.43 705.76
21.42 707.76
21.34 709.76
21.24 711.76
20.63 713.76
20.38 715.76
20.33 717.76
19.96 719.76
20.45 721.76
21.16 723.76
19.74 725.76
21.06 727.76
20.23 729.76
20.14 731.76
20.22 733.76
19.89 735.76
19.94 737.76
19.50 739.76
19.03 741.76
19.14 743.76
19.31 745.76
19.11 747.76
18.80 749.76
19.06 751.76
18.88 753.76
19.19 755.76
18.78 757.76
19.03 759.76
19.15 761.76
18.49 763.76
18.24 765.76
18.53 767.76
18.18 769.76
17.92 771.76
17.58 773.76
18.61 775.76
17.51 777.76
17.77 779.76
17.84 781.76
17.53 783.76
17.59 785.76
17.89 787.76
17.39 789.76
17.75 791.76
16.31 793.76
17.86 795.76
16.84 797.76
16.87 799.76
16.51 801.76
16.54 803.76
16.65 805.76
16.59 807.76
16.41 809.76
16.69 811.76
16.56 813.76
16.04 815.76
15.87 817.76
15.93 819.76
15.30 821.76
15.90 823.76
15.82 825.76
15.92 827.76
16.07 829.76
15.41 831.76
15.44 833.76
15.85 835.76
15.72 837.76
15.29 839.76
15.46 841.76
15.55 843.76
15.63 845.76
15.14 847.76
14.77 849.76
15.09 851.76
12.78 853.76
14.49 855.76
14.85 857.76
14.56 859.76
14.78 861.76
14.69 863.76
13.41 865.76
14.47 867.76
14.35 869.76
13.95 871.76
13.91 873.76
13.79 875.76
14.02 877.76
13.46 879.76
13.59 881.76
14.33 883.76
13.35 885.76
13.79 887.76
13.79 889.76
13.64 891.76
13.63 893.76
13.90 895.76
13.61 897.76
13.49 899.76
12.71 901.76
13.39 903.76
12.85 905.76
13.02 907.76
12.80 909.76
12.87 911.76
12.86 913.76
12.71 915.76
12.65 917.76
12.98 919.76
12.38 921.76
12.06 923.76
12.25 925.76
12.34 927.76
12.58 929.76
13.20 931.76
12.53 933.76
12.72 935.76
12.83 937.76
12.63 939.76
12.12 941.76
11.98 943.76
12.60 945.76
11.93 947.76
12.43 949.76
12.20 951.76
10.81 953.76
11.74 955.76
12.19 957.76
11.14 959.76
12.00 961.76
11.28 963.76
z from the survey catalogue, 0.000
